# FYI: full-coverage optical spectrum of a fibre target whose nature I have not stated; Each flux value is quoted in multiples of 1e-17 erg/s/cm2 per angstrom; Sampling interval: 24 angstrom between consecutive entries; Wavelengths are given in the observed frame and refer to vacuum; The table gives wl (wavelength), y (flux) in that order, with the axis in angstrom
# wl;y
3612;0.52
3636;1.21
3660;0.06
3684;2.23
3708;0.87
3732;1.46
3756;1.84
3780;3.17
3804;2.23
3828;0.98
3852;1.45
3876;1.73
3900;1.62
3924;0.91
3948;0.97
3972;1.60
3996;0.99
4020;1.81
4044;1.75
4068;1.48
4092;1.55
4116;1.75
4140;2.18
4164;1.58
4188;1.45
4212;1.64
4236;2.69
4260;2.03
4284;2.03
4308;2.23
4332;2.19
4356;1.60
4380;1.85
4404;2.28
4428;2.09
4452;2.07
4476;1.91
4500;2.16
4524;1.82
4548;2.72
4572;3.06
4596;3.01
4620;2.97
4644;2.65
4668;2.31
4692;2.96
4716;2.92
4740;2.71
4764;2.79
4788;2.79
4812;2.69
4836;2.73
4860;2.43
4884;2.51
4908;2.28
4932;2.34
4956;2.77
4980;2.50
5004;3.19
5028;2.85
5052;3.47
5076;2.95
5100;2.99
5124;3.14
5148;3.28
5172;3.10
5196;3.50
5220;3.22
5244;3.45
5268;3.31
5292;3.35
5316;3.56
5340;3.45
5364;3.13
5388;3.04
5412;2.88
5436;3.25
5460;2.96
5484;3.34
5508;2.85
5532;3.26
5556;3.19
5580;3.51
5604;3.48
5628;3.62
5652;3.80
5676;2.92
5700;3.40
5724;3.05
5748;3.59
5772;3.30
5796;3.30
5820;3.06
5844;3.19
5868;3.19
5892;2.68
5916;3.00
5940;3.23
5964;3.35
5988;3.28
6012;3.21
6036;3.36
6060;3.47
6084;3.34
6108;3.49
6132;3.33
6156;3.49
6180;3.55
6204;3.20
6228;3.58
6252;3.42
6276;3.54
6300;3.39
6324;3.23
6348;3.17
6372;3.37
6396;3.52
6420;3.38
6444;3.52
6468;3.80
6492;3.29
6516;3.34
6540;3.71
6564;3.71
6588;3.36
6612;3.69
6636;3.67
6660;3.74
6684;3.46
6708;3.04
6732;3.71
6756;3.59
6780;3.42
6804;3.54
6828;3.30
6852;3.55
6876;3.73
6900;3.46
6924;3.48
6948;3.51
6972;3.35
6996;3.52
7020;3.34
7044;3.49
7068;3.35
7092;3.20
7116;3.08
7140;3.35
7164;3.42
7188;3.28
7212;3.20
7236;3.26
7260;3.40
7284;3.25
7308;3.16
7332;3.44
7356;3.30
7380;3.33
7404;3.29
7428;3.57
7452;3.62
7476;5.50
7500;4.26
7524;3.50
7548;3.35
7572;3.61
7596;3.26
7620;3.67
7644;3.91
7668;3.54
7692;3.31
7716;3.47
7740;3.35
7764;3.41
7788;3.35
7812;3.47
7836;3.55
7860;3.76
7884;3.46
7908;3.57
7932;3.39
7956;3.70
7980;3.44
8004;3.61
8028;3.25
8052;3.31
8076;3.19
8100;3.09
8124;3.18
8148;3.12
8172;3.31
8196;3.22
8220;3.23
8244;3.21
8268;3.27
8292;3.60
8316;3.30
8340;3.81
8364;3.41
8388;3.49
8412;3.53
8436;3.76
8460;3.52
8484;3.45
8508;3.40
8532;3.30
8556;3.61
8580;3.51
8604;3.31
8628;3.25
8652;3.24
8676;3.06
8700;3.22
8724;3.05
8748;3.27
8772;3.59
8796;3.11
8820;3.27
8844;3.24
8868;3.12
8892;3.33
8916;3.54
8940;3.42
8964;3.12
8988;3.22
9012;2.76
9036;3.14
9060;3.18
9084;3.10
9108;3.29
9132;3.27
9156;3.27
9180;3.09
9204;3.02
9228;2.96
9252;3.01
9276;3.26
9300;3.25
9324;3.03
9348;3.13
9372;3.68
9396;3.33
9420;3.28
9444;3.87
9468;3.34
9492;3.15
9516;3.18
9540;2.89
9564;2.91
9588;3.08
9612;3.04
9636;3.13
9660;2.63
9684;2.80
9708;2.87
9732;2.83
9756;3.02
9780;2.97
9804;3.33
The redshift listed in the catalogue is 0.14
